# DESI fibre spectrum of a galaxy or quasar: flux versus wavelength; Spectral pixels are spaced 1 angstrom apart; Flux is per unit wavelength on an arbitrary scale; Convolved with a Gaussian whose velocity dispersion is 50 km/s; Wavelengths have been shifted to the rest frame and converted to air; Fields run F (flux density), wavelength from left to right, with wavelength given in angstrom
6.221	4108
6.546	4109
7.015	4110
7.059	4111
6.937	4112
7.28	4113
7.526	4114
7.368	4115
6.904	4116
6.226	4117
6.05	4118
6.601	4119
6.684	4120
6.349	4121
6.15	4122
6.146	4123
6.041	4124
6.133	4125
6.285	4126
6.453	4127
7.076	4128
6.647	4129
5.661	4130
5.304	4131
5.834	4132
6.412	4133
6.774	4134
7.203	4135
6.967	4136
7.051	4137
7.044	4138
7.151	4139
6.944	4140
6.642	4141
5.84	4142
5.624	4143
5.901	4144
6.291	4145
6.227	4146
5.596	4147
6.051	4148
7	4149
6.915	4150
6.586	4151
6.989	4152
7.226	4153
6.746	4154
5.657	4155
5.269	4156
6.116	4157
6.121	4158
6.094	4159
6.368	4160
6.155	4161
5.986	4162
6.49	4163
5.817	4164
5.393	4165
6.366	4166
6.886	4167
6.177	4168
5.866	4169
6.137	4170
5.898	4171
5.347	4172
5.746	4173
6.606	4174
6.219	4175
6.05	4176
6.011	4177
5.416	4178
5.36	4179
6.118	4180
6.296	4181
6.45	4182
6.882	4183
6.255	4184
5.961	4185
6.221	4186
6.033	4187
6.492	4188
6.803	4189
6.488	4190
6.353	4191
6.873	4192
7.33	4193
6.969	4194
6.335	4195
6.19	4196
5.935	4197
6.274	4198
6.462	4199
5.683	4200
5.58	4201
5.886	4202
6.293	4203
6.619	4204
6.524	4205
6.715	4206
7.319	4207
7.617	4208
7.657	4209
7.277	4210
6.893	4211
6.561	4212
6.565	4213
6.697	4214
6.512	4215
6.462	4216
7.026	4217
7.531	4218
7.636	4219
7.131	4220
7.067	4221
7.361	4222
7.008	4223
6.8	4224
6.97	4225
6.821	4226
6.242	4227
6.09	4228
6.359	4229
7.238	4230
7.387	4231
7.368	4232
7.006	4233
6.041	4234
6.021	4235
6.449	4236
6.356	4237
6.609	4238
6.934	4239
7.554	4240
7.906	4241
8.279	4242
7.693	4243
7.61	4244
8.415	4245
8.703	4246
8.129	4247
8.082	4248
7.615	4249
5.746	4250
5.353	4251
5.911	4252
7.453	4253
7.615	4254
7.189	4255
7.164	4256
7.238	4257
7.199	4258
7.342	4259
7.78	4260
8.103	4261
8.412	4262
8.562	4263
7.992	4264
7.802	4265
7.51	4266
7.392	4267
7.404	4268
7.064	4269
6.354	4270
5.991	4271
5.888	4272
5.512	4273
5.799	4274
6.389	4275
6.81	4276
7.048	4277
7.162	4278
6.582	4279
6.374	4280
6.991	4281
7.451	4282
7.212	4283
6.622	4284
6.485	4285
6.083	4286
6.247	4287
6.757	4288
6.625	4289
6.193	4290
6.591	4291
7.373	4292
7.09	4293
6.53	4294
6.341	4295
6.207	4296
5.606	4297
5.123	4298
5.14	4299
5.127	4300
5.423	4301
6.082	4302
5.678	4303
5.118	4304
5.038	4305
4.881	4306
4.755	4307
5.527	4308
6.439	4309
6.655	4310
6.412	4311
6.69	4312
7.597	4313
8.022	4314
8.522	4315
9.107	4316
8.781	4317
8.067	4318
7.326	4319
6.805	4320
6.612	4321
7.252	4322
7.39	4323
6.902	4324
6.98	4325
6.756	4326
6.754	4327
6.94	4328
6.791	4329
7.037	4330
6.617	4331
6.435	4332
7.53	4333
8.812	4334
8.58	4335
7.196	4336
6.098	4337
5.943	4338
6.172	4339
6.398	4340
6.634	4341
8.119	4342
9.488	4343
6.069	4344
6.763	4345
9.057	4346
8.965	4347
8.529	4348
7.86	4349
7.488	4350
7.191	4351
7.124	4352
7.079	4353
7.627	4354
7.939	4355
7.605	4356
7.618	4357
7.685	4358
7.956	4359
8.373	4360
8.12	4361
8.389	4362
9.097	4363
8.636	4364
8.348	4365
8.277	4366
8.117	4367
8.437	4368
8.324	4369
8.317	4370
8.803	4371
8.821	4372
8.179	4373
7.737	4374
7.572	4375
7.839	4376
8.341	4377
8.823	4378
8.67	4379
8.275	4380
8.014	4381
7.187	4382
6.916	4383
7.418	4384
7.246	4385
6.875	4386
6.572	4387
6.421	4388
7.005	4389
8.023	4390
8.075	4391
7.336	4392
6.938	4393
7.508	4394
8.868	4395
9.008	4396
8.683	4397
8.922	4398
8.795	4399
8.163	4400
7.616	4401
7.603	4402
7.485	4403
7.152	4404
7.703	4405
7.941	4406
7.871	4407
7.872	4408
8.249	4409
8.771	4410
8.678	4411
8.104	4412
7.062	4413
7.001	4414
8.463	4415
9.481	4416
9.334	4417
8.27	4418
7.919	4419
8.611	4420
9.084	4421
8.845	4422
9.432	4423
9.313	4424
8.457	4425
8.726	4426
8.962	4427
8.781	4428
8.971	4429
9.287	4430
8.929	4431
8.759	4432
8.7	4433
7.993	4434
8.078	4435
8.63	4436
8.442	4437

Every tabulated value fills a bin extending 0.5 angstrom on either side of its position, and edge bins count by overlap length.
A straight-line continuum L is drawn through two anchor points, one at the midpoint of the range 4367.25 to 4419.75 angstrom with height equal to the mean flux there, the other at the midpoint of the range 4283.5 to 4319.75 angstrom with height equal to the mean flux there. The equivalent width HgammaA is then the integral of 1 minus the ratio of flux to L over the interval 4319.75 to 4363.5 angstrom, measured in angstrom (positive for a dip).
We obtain -1.9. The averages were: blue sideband 6.45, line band 7.43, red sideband 7.98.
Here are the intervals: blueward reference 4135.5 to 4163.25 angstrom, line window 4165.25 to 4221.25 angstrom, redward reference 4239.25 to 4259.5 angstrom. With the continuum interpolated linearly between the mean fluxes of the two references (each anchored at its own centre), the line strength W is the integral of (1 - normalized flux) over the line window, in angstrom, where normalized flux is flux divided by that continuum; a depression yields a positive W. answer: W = 3.1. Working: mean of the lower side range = 6.39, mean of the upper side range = 7.4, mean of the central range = 6.46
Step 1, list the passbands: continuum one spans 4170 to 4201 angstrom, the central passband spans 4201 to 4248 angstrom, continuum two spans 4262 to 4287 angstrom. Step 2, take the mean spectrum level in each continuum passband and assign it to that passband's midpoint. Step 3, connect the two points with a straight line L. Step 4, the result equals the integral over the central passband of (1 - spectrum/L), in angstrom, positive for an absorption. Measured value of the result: -3.7 angstrom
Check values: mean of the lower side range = 6.22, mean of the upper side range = 6.87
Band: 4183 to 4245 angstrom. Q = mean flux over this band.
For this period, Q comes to 6.77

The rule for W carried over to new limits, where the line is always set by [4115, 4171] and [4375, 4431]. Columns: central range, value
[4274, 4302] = 3.5 angstrom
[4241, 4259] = -0.8 angstrom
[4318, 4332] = 1.2 angstrom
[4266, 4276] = 1.0 angstrom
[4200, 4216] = 0.3 angstrom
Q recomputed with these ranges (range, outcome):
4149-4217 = 6.36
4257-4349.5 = 6.89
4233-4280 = 7.12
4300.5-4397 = 7.44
